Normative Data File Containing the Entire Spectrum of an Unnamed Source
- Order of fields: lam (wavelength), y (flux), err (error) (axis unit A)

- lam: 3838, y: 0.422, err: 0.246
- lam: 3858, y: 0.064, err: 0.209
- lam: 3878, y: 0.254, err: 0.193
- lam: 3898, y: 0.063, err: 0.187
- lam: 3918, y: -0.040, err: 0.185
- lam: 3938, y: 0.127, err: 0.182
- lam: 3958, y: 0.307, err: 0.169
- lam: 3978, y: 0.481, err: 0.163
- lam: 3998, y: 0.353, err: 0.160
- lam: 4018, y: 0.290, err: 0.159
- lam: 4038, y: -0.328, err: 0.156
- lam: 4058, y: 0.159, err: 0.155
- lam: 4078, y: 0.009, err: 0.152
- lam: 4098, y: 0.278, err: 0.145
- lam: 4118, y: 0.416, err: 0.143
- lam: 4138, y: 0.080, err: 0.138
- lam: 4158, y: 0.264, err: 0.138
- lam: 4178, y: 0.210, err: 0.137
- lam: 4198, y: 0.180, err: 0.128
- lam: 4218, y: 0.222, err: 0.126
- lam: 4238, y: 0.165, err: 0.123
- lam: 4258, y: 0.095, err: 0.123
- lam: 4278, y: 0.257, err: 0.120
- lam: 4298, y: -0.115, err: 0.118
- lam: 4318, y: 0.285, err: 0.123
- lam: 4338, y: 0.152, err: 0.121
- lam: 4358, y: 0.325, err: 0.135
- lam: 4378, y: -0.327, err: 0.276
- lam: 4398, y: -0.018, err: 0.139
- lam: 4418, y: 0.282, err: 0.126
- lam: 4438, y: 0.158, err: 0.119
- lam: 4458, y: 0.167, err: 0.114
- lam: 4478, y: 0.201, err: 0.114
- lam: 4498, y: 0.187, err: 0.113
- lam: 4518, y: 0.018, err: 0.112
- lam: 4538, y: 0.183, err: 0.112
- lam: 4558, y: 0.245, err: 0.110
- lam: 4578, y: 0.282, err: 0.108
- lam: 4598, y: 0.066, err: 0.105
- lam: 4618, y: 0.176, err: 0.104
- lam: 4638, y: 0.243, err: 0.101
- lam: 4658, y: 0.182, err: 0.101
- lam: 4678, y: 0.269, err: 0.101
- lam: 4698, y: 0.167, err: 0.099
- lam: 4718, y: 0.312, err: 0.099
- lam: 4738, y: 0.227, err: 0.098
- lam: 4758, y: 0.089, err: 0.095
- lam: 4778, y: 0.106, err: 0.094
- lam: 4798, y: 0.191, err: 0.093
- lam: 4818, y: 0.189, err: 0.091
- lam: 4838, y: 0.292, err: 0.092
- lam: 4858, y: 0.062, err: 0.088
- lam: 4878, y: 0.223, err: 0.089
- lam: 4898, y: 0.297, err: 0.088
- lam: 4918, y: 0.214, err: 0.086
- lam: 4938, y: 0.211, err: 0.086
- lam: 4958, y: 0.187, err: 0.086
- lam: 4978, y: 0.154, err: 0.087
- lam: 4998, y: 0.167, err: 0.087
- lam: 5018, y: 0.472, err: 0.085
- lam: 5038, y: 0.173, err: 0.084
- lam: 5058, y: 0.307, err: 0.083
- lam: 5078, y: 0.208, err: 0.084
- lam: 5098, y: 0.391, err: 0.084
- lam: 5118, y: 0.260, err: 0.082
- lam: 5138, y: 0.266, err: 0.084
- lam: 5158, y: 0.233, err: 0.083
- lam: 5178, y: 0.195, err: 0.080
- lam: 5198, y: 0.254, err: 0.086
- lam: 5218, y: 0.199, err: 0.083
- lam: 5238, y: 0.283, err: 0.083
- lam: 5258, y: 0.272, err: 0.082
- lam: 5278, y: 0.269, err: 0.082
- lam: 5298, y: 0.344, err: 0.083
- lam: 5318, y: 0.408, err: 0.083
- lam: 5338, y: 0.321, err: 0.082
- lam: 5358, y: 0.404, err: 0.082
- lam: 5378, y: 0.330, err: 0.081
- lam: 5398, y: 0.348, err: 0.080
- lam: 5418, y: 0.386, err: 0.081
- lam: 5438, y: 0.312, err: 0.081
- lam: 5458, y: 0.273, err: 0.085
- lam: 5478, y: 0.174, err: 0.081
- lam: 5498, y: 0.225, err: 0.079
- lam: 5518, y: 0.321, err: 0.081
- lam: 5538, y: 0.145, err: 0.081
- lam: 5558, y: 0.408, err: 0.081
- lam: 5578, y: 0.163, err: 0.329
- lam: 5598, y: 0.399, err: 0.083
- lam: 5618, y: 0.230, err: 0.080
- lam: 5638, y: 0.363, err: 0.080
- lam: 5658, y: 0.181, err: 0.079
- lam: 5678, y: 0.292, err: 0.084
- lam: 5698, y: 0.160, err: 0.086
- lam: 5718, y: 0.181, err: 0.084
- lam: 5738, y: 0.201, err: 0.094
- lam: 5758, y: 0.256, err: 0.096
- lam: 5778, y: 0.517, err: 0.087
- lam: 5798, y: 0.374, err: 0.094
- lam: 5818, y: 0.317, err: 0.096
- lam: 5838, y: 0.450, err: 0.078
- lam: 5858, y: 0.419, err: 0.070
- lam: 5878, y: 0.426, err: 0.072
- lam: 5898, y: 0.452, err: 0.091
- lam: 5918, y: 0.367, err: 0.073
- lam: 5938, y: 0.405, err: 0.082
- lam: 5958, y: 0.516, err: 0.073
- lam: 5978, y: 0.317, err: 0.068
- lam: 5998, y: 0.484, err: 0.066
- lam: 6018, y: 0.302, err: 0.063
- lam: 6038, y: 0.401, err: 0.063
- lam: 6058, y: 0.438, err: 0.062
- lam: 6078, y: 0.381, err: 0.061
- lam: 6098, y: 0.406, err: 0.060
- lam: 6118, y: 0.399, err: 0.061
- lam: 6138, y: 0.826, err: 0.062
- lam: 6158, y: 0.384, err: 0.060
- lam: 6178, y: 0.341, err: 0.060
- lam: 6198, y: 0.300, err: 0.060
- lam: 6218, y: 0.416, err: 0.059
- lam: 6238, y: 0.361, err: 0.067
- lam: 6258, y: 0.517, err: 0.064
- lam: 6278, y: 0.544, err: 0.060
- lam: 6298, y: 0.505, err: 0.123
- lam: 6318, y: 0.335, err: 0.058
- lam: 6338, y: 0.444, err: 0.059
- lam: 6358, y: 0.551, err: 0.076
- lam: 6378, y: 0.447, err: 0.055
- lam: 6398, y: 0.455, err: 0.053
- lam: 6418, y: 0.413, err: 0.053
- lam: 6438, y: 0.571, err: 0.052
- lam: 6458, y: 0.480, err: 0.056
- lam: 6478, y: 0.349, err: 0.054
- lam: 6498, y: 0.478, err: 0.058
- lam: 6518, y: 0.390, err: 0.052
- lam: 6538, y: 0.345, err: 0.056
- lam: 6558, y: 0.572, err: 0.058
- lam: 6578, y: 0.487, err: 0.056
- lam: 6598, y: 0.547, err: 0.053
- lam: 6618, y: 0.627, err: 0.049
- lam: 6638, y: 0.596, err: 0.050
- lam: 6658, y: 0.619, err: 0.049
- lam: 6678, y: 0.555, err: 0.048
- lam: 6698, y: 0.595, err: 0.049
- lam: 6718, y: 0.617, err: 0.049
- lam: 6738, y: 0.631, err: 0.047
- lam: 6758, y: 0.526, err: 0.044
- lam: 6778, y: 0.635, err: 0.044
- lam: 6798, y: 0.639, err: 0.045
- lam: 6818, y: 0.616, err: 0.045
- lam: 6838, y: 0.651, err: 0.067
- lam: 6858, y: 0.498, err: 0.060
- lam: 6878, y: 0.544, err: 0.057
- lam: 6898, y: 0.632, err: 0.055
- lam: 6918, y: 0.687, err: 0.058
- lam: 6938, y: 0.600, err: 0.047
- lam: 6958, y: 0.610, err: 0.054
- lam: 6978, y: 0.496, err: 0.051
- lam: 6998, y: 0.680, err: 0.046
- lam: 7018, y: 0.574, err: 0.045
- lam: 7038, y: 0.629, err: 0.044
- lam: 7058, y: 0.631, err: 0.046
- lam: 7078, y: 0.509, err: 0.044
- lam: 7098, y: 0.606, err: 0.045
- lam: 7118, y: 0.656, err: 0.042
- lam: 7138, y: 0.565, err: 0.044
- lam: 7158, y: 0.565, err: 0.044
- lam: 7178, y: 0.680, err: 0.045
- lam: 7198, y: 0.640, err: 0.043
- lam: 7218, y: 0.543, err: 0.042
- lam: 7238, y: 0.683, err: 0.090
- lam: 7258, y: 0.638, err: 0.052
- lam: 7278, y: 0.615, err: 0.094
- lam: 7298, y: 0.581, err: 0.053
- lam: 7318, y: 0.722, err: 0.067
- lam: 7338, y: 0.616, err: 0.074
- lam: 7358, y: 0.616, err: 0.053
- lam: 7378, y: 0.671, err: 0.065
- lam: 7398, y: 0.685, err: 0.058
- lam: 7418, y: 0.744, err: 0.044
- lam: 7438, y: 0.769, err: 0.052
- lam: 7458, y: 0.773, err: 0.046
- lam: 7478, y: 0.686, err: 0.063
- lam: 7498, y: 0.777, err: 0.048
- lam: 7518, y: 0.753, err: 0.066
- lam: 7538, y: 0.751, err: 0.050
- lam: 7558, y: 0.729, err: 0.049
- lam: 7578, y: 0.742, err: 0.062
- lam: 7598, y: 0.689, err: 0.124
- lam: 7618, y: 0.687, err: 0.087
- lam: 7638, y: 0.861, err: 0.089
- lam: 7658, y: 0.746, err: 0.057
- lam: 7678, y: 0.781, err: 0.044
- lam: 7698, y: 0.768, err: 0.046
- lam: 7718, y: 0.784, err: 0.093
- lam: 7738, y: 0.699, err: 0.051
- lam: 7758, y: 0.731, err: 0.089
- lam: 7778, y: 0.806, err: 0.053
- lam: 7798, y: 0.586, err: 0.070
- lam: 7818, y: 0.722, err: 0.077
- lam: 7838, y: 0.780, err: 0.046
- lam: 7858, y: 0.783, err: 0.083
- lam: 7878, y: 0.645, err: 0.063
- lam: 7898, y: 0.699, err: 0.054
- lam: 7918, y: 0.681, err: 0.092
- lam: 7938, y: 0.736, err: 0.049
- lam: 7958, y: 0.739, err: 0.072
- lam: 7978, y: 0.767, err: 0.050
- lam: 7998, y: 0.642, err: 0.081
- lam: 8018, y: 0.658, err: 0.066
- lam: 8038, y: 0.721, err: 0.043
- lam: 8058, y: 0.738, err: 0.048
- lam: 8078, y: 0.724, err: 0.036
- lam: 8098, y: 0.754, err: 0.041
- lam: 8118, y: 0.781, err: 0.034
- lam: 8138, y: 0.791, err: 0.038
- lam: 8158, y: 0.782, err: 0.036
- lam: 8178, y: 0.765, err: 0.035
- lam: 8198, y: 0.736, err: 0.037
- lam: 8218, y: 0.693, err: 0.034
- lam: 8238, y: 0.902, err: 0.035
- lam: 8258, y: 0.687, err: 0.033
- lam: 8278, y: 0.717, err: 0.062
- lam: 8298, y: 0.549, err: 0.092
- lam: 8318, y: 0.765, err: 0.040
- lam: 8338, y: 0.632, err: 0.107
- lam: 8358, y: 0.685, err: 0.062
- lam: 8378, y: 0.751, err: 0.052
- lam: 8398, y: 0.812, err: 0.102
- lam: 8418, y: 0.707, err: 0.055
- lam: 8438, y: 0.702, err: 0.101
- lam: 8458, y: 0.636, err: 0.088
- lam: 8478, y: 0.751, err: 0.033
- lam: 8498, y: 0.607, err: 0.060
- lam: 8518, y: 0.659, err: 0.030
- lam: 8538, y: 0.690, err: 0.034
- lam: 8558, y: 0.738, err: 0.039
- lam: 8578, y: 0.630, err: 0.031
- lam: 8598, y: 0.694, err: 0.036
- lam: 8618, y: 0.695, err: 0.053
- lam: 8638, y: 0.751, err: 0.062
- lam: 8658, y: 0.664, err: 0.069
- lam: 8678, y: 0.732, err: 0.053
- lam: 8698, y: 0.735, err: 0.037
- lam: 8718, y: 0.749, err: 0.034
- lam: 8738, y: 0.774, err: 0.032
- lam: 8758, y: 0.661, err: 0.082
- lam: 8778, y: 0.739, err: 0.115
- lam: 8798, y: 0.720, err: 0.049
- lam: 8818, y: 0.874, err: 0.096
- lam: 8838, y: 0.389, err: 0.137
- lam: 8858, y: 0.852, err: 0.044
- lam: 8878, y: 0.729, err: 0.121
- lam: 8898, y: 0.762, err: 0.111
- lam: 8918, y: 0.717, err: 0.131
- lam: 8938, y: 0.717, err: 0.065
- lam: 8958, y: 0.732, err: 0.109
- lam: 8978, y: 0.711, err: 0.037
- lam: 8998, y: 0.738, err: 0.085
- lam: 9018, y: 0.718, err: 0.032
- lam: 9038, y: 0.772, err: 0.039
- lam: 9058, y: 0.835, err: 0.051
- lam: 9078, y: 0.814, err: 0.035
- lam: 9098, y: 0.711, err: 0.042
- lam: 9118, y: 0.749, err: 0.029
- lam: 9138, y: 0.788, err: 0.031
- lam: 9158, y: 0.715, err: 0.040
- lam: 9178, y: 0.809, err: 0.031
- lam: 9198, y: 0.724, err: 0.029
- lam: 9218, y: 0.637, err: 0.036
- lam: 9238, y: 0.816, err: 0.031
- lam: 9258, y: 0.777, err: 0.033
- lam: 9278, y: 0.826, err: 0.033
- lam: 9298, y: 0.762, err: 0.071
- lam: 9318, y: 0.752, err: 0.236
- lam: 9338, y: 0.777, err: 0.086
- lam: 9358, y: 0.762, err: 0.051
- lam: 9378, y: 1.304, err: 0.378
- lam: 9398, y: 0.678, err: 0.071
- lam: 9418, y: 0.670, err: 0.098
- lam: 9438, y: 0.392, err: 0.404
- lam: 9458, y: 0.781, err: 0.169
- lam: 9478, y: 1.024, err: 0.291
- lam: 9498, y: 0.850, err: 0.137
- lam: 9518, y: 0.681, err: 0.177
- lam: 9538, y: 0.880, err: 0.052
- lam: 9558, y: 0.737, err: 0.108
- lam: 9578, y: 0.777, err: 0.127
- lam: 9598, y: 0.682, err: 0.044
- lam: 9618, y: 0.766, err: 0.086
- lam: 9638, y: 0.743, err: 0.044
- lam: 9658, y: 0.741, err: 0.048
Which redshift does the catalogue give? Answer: 0.646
